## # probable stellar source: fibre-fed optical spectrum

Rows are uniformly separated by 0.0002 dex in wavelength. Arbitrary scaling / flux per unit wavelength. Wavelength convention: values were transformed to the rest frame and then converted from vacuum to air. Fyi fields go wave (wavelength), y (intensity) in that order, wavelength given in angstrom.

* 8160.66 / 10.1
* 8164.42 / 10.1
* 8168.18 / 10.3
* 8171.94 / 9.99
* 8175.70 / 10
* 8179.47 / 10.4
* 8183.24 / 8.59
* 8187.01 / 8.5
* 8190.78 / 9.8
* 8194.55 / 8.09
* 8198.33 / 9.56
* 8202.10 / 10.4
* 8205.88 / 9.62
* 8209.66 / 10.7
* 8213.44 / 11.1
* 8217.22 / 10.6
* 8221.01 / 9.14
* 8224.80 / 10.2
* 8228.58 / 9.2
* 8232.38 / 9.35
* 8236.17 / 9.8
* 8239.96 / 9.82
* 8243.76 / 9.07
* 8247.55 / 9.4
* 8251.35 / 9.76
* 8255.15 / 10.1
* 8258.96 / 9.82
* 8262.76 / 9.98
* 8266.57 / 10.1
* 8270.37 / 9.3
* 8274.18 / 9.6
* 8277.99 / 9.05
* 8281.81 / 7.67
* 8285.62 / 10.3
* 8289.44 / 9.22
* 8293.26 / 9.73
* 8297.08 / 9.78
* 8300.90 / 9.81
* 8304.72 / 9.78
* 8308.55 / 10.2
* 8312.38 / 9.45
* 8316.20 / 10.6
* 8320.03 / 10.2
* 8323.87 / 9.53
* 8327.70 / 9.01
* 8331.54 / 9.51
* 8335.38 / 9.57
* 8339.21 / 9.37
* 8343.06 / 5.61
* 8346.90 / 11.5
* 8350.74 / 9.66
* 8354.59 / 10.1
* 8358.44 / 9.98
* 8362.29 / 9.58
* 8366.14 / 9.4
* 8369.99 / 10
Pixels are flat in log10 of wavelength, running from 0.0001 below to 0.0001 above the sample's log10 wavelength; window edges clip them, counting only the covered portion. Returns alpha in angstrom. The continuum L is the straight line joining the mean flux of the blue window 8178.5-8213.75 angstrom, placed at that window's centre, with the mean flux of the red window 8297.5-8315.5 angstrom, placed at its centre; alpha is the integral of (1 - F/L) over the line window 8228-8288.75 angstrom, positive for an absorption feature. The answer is 1.40 angstrom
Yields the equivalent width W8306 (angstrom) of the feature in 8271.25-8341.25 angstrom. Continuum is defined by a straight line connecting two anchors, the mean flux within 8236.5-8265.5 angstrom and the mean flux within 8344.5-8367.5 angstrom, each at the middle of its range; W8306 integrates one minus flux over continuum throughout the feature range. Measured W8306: 2.0 angstrom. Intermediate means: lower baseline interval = 9.72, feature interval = 9.57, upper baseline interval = 9.96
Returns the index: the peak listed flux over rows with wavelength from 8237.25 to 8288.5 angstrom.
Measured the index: 10.3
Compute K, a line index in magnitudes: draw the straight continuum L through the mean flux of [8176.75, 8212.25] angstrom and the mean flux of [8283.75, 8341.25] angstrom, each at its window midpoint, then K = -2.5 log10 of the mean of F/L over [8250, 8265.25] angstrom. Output -0.03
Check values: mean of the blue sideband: 9.56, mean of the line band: 9.92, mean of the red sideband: 9.73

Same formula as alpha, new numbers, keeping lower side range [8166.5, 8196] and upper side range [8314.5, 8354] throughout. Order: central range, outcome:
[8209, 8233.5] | -1.4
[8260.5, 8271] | -0.4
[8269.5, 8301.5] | 0.3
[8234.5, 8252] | -0.1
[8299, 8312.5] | -0.6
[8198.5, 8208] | -0.5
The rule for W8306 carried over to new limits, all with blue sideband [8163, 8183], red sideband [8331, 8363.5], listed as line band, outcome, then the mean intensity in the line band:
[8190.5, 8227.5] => 0.0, 9.91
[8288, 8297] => 0.1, 9.55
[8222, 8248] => 0.7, 9.54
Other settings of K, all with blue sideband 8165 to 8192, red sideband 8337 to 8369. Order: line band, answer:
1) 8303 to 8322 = -0.06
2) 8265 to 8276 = -0.01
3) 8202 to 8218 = -0.09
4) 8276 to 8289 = 0.06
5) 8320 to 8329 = 0.00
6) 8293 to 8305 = -0.03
